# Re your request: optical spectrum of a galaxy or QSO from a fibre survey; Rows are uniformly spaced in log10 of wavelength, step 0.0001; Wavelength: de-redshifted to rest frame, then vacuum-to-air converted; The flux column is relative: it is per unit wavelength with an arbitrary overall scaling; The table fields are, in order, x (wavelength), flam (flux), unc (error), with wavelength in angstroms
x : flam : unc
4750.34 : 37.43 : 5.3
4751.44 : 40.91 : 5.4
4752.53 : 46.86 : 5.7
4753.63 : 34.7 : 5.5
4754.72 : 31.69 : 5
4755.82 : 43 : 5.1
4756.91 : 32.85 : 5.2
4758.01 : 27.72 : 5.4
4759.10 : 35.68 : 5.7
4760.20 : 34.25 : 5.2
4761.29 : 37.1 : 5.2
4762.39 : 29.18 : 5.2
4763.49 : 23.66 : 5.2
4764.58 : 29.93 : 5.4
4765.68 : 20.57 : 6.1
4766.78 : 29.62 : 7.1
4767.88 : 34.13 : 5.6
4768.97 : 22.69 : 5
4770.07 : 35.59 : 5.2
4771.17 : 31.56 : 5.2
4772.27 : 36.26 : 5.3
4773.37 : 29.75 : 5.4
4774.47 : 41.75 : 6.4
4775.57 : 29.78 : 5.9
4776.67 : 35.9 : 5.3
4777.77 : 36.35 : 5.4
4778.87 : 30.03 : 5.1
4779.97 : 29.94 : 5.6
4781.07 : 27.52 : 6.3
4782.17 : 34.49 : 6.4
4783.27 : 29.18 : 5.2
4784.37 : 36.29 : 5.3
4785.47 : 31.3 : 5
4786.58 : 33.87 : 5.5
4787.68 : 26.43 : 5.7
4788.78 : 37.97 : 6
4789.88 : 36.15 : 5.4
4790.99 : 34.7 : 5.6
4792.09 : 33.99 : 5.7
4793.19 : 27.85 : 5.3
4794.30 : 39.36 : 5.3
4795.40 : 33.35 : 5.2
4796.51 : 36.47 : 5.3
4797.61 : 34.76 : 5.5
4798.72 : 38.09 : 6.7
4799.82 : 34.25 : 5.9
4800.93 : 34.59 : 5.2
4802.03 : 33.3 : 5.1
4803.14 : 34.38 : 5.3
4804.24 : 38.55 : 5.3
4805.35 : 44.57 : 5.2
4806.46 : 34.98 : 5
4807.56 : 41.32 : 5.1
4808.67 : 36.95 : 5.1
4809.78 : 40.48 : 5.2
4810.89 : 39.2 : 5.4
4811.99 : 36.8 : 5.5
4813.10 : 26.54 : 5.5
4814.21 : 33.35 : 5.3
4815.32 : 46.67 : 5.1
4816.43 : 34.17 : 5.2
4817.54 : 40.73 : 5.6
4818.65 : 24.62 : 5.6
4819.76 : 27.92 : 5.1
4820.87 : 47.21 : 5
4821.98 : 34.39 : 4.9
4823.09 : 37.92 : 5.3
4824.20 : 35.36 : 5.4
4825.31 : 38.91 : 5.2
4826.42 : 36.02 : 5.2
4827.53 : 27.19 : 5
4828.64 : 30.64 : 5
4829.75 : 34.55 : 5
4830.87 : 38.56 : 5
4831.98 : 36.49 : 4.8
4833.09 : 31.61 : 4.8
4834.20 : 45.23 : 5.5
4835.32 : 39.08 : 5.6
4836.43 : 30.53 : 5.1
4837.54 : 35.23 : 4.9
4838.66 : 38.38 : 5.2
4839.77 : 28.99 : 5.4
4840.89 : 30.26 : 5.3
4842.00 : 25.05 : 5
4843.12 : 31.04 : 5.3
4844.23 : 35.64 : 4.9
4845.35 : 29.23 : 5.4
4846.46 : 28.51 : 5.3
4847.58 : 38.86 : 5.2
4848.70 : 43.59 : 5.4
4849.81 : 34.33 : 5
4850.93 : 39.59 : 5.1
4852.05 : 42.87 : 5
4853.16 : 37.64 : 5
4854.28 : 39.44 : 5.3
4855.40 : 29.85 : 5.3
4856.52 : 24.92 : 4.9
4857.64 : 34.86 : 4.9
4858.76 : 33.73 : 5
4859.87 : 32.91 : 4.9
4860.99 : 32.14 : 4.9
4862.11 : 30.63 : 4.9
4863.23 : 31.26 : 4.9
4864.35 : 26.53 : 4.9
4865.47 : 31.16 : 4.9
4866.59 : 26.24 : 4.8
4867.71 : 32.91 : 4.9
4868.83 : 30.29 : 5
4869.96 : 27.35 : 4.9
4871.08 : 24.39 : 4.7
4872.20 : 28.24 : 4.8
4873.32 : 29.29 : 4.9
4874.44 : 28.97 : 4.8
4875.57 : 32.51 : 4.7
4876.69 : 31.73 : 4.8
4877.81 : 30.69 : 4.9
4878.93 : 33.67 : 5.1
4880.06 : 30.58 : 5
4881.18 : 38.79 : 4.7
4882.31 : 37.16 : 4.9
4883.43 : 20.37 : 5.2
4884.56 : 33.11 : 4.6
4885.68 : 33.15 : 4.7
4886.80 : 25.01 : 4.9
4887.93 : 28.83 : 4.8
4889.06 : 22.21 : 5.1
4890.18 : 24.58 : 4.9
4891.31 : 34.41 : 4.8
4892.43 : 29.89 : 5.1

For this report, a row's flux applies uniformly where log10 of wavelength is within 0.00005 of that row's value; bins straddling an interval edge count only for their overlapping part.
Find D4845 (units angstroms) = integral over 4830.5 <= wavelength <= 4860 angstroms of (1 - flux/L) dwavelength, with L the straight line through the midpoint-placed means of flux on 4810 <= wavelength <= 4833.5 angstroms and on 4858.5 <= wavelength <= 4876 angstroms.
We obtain -2.03 angstroms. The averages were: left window 35.3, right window 29.8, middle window 34.7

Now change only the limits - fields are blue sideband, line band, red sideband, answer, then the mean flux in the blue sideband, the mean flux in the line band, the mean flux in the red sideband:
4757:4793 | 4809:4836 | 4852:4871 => -3.6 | 32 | 36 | 31.6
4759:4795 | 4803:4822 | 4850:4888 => -3.0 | 32.2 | 36.9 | 31.6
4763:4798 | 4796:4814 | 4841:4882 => -2.4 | 32.2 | 36.5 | 32.2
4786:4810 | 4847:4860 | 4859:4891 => -1.9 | 35.7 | 36.1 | 29.9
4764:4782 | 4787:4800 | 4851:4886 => -1.2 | 31.4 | 34.5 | 31.6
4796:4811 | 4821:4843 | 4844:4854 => 1.4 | 37.2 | 34.6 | 36.8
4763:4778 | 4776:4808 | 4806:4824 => -0.7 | 31.2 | 34.4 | 36.4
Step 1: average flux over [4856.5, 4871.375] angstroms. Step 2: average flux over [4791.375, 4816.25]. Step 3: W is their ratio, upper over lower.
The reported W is 0.8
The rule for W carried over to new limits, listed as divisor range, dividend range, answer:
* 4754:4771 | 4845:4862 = 1.11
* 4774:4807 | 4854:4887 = 0.90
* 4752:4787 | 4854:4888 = 0.94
